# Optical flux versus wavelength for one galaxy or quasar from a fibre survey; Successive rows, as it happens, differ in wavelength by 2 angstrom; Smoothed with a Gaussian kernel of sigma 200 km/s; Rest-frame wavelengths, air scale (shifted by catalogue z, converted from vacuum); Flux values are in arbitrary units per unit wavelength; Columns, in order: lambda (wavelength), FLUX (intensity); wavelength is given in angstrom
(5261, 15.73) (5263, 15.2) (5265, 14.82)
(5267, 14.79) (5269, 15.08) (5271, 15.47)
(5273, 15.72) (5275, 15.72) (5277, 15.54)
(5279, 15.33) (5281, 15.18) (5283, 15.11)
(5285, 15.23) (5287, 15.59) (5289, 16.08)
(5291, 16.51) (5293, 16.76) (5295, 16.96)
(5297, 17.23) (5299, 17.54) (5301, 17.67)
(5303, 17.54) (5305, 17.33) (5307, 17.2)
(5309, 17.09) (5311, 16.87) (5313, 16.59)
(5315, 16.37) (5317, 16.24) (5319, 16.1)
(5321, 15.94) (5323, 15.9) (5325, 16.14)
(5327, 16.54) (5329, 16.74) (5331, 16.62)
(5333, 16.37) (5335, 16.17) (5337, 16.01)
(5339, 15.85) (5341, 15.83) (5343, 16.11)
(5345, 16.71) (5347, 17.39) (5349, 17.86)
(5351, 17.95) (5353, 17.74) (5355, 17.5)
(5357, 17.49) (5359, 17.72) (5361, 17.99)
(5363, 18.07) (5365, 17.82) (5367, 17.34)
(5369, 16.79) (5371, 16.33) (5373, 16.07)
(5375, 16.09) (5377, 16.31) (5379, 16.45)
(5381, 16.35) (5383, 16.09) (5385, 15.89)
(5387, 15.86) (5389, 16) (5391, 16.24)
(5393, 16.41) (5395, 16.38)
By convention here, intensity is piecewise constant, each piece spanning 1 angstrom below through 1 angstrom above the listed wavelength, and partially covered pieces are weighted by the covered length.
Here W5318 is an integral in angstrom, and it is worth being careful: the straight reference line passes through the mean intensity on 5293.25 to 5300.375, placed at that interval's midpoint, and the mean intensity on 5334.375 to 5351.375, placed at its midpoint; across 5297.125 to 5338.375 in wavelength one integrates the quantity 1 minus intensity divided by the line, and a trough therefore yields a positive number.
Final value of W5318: 0.7 angstrom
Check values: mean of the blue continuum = 17.2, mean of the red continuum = 16.6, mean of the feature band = 16.7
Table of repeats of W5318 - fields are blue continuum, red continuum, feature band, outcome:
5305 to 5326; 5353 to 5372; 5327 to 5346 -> 0.7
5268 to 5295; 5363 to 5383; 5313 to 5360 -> -1.1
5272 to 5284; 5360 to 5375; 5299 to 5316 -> -1.2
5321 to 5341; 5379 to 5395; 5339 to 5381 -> -2.2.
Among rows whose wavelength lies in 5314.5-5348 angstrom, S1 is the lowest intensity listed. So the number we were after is 15.83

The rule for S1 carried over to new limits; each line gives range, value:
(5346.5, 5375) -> 16.07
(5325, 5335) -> 16.14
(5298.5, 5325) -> 15.9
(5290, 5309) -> 16.51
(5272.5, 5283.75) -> 15.11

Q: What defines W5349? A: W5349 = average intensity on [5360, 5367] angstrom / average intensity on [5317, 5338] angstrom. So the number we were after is 1.10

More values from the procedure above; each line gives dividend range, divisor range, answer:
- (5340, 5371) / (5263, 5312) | 1.07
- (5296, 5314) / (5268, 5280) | 1.11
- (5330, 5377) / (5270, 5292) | 1.09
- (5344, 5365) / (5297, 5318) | 1.04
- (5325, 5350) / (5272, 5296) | 1.04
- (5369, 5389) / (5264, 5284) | 1.06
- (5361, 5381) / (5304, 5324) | 1.02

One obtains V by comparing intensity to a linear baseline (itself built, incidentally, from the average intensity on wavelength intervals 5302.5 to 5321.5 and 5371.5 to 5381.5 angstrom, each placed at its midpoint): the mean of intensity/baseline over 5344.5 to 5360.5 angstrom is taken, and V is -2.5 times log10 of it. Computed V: -0.074 mag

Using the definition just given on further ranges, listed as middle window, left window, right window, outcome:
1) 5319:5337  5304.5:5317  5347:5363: 0.06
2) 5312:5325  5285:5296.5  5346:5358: 0.05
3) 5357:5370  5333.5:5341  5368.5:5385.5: -0.09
